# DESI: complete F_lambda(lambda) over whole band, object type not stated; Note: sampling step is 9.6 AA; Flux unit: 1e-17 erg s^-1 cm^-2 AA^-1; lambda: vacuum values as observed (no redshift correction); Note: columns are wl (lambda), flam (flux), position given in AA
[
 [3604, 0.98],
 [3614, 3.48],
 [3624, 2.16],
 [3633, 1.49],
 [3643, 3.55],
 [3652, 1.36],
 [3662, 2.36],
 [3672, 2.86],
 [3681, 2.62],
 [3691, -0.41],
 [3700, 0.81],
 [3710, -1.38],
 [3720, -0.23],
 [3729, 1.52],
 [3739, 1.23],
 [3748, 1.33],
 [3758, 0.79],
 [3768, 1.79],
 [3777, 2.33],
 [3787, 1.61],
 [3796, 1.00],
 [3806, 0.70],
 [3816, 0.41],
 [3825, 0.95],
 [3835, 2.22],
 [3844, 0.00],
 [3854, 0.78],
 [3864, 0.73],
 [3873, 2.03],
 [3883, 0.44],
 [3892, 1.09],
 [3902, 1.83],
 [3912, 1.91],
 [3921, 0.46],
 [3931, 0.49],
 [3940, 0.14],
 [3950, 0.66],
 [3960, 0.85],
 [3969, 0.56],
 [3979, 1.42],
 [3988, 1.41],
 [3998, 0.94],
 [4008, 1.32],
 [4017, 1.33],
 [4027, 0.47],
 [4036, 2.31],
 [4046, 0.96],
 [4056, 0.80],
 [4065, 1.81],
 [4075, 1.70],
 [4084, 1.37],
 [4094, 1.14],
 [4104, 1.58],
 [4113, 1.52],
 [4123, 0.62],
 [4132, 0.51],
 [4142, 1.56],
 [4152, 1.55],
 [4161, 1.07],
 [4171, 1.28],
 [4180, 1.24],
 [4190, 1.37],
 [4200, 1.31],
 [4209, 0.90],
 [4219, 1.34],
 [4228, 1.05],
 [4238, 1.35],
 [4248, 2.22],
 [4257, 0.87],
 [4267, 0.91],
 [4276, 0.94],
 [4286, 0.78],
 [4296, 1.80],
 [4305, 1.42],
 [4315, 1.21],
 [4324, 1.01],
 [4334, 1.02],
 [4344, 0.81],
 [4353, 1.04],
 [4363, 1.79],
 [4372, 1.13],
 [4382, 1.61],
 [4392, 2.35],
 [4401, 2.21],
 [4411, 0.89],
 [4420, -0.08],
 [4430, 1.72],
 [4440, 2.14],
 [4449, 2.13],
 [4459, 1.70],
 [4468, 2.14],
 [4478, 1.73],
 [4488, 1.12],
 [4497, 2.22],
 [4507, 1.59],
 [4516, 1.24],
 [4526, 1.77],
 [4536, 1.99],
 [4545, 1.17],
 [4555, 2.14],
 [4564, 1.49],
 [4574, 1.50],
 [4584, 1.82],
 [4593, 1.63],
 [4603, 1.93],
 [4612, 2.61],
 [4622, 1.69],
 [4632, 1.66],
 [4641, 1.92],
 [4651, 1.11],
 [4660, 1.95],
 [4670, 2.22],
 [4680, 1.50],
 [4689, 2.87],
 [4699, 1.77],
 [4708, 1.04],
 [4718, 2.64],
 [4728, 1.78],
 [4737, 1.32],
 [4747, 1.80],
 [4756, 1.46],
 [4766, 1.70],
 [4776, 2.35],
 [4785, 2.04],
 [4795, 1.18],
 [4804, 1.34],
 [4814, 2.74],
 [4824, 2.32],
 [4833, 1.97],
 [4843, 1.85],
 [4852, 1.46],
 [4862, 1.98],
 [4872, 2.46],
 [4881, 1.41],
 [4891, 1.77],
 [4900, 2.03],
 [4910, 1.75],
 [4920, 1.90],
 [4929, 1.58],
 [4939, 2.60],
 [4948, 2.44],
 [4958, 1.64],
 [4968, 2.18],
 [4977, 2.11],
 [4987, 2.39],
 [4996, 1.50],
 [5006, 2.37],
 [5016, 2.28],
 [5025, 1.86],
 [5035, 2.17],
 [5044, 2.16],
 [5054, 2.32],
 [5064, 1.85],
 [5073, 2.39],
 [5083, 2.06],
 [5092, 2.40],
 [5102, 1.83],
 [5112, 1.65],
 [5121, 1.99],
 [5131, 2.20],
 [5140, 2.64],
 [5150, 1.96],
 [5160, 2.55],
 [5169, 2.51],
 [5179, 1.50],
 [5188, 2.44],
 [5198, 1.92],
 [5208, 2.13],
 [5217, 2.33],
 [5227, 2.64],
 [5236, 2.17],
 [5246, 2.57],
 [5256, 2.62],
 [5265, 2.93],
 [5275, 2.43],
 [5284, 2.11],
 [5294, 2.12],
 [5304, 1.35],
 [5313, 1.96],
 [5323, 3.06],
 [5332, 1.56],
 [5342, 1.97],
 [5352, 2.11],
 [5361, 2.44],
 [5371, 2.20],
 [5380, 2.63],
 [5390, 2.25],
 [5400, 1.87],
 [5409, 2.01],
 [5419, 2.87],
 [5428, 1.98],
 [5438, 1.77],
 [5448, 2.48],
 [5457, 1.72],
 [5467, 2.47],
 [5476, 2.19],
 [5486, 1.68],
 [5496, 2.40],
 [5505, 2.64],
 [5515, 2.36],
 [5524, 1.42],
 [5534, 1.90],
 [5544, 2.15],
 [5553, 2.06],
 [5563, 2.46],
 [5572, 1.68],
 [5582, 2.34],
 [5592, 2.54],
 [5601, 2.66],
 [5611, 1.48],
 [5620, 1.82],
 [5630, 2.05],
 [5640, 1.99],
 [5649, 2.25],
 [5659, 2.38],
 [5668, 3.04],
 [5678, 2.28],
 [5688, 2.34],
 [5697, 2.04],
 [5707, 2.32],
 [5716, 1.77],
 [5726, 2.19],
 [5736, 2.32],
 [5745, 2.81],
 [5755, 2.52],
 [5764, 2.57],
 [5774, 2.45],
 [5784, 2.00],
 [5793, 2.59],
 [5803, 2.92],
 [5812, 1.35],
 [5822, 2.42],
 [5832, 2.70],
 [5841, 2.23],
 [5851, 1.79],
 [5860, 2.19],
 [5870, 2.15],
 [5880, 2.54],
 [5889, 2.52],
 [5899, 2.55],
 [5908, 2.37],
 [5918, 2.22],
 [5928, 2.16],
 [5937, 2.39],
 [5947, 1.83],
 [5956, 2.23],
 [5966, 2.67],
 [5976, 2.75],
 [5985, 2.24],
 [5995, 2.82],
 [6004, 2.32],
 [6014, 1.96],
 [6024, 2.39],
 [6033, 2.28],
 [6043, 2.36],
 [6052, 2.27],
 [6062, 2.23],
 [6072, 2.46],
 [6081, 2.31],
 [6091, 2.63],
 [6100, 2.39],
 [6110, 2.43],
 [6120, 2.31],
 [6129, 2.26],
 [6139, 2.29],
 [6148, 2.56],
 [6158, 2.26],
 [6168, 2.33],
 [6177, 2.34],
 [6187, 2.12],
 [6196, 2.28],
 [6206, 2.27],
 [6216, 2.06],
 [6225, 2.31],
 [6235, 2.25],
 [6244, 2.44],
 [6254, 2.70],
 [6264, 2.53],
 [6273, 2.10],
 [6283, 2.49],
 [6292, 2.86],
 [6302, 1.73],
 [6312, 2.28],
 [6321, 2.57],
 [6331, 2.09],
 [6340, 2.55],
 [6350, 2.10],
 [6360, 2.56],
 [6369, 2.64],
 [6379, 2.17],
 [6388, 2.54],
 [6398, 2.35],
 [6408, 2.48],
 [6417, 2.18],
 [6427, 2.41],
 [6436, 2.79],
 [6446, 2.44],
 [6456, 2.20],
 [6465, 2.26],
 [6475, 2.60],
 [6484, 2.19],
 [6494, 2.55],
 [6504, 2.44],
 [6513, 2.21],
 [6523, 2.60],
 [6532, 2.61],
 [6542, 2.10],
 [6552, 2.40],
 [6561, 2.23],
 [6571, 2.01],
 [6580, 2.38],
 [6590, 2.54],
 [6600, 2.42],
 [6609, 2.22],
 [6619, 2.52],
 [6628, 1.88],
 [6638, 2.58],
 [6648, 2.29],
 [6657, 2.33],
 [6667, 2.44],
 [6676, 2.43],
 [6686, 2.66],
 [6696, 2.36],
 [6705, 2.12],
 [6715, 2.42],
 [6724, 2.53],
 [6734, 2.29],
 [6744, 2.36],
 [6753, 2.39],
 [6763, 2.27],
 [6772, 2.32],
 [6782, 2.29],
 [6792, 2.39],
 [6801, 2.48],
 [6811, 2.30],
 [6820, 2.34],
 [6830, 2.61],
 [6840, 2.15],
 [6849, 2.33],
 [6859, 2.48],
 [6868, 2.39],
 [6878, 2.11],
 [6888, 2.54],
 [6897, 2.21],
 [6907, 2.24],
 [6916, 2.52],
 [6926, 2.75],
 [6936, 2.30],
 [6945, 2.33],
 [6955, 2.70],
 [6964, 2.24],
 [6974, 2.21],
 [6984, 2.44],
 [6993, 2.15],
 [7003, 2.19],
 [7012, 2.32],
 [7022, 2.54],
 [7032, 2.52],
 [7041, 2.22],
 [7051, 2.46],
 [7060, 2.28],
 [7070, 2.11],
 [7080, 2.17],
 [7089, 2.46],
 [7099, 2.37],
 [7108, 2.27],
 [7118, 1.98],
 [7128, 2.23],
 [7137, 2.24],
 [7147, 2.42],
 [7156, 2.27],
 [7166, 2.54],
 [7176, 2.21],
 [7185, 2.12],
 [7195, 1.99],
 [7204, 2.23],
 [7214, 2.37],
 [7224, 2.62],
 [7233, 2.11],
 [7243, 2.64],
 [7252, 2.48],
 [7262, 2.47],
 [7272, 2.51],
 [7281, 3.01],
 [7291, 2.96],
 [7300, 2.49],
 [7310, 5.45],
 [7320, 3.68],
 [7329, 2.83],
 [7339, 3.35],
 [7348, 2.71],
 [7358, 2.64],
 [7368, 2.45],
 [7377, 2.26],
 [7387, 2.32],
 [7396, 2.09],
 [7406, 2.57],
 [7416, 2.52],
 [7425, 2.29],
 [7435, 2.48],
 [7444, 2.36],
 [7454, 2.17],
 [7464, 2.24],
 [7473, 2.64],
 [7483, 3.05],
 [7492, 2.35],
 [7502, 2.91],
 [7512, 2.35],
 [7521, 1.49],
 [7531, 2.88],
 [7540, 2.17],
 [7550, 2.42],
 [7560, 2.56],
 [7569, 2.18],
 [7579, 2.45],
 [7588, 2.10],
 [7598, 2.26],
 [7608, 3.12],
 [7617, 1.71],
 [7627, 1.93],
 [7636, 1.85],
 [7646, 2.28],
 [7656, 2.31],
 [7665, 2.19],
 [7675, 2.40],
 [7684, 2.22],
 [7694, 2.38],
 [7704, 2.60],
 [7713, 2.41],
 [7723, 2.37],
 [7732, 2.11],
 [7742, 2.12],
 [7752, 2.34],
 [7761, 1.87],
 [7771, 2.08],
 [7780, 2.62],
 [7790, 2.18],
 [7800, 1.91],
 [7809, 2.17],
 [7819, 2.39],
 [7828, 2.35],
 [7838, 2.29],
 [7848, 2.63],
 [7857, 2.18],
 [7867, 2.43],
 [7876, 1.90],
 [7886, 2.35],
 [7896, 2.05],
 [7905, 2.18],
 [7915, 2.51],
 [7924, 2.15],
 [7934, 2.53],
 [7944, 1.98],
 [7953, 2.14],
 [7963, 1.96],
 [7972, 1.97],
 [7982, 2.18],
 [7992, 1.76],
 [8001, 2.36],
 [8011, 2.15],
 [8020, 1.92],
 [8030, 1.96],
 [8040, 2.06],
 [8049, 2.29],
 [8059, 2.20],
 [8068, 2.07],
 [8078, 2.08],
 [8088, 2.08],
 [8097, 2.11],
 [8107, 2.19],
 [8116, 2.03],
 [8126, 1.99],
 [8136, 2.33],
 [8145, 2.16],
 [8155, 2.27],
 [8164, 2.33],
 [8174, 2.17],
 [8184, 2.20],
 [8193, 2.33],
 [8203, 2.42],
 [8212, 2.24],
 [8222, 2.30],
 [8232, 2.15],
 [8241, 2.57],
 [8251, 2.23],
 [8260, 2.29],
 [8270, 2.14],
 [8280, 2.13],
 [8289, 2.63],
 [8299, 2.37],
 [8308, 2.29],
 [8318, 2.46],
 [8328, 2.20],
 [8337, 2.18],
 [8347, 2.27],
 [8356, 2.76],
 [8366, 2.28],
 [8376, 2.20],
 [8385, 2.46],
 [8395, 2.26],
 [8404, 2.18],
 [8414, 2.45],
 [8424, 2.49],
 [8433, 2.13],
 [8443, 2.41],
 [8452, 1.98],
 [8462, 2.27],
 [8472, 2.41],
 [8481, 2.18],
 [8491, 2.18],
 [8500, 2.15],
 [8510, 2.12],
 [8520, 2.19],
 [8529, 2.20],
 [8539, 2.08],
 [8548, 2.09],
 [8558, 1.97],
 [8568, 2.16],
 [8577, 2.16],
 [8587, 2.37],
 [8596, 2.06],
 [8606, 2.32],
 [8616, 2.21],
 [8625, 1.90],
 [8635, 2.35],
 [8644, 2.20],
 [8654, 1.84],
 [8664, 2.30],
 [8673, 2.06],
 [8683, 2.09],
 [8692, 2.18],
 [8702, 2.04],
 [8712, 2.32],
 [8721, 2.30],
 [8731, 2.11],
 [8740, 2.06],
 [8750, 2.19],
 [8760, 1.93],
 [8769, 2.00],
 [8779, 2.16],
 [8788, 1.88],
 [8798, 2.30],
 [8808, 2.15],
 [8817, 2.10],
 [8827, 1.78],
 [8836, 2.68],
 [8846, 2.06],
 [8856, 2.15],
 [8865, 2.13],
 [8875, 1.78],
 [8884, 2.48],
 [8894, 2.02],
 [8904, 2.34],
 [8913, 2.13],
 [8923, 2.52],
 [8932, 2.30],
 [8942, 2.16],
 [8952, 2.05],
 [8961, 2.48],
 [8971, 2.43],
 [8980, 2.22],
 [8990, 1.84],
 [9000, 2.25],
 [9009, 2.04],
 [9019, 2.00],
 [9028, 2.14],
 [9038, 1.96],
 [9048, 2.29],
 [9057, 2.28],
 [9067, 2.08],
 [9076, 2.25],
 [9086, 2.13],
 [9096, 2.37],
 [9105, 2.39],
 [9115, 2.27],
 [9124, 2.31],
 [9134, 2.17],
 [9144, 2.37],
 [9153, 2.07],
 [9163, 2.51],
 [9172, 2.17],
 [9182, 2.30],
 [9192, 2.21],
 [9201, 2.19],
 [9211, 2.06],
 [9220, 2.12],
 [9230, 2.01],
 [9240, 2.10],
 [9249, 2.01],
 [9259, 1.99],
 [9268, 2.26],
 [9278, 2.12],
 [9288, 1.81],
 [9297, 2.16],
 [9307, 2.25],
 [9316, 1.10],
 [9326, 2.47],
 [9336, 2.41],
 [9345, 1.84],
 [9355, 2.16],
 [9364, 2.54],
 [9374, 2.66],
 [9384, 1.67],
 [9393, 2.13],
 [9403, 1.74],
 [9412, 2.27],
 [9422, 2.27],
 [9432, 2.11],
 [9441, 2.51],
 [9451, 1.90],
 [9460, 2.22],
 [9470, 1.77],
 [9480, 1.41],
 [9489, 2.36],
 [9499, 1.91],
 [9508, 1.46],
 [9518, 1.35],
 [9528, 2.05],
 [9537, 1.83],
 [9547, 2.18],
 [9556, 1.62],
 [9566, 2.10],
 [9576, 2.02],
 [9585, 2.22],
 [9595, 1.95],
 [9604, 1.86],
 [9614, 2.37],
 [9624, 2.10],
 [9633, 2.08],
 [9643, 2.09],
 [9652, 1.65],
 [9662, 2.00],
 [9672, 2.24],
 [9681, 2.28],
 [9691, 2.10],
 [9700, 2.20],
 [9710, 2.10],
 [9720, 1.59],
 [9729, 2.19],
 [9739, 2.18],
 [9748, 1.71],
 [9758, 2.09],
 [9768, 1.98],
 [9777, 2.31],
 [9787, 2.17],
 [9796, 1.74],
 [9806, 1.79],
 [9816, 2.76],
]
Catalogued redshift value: 0.114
